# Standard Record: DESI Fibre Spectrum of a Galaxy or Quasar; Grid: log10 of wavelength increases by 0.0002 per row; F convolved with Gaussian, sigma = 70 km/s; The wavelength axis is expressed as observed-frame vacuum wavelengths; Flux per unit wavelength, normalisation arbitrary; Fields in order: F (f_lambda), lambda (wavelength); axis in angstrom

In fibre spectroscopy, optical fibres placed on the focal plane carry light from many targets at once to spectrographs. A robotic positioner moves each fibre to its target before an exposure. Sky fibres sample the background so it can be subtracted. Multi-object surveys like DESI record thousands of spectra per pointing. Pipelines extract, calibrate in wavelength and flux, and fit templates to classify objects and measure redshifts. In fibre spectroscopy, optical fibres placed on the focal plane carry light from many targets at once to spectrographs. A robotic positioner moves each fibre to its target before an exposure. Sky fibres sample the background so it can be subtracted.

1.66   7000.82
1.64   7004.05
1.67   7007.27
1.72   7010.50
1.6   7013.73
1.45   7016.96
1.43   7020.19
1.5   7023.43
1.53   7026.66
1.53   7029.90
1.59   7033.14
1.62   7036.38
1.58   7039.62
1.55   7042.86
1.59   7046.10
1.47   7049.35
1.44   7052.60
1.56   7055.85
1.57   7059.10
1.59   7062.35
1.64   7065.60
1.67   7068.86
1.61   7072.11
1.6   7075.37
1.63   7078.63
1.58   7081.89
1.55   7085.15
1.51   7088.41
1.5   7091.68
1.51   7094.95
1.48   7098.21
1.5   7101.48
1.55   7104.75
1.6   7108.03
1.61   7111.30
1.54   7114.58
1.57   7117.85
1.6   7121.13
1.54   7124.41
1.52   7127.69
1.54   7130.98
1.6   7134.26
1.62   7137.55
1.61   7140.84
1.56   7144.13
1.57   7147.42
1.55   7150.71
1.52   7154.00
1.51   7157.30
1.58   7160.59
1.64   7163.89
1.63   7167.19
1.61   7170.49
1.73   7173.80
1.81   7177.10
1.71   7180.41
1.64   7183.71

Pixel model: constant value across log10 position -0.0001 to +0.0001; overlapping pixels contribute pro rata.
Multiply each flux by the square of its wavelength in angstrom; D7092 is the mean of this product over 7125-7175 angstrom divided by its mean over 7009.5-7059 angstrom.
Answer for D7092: 1.06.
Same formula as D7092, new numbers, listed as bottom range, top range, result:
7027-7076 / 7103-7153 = 1.02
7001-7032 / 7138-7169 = 1.05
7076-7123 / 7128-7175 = 1.04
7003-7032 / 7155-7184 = 1.10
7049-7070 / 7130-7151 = 1.03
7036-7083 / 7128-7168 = 1.02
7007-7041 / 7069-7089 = 1.04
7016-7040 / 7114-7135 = 1.05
